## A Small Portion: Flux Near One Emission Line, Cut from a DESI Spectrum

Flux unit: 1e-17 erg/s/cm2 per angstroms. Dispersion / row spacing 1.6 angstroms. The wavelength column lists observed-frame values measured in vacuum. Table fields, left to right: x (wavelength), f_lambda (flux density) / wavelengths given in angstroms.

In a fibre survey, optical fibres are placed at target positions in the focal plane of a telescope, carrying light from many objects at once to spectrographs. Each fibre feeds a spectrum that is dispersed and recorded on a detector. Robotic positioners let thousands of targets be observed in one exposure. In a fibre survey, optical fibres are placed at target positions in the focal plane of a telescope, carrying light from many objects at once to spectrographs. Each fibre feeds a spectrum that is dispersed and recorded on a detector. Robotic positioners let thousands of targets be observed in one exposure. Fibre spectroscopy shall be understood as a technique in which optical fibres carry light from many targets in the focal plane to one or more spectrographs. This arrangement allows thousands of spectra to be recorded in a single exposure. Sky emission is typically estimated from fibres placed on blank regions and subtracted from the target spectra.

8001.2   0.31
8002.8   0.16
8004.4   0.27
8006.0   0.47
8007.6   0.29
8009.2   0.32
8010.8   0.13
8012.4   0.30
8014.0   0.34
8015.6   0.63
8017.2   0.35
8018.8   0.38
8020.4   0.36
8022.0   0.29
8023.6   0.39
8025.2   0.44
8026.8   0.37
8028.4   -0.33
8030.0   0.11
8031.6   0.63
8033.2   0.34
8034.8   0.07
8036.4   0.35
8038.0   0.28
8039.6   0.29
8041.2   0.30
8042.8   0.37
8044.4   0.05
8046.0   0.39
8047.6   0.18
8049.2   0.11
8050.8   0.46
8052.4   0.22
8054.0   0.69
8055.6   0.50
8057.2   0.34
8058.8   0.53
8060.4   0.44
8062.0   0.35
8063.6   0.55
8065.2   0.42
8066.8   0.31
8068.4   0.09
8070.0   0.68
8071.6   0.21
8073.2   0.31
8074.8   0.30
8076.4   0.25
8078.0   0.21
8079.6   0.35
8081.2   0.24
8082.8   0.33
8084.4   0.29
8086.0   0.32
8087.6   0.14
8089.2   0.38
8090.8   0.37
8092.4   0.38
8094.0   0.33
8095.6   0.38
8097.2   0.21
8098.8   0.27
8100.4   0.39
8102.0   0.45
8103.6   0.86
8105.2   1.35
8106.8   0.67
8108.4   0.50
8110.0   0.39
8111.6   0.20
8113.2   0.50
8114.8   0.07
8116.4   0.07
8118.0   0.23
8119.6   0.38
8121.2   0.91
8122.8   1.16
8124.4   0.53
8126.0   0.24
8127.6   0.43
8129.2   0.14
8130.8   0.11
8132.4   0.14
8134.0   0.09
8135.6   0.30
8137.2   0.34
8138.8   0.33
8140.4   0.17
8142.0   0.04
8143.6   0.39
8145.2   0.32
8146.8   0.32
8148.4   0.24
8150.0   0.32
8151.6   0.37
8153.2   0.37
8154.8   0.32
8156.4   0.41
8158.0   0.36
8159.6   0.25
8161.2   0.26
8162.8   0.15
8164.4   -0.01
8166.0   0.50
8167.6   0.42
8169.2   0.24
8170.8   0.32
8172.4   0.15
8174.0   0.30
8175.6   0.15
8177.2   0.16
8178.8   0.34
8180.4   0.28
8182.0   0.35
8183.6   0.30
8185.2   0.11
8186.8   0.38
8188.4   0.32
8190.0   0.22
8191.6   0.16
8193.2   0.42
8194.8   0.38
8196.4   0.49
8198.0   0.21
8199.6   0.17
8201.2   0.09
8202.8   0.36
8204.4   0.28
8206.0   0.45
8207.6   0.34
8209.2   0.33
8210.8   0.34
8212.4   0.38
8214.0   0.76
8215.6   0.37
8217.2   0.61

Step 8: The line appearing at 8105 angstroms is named [S II]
